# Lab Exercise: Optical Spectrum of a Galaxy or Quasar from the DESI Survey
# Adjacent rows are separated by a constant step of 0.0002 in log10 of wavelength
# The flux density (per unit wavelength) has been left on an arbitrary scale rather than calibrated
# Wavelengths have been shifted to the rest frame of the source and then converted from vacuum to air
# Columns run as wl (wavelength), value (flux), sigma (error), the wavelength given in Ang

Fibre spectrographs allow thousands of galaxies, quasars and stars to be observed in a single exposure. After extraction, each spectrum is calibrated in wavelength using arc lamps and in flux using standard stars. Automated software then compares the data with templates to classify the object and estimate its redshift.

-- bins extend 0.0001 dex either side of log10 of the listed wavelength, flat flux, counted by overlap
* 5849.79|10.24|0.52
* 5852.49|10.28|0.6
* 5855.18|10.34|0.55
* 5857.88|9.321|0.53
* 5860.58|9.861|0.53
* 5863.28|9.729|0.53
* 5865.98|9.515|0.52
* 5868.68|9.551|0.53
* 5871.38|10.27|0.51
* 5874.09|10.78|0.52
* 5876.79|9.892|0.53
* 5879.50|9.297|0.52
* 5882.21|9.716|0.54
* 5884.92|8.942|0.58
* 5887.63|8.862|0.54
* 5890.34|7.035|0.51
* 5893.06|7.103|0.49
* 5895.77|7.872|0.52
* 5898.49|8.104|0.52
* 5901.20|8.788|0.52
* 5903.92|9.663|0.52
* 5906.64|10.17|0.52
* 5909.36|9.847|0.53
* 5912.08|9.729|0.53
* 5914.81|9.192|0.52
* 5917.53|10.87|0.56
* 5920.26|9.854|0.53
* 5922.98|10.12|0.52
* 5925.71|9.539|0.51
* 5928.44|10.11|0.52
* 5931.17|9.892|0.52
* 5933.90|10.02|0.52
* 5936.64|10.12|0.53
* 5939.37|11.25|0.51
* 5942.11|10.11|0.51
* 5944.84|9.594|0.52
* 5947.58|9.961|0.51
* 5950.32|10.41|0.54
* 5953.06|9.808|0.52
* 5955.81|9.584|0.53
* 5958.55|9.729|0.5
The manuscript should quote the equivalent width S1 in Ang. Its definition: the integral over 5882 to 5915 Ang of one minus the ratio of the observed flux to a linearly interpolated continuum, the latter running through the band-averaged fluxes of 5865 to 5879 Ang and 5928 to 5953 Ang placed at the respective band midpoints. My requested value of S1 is 4.1 Ang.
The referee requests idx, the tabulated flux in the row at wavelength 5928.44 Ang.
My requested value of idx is 10.11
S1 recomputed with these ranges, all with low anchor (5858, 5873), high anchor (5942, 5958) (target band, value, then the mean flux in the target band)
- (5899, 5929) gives 0.3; 9.75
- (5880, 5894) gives 2.0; 8.42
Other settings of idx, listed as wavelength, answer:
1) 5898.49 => 8.104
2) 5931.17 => 9.892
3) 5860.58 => 9.861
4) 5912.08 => 9.729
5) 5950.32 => 10.41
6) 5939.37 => 11.25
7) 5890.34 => 7.035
